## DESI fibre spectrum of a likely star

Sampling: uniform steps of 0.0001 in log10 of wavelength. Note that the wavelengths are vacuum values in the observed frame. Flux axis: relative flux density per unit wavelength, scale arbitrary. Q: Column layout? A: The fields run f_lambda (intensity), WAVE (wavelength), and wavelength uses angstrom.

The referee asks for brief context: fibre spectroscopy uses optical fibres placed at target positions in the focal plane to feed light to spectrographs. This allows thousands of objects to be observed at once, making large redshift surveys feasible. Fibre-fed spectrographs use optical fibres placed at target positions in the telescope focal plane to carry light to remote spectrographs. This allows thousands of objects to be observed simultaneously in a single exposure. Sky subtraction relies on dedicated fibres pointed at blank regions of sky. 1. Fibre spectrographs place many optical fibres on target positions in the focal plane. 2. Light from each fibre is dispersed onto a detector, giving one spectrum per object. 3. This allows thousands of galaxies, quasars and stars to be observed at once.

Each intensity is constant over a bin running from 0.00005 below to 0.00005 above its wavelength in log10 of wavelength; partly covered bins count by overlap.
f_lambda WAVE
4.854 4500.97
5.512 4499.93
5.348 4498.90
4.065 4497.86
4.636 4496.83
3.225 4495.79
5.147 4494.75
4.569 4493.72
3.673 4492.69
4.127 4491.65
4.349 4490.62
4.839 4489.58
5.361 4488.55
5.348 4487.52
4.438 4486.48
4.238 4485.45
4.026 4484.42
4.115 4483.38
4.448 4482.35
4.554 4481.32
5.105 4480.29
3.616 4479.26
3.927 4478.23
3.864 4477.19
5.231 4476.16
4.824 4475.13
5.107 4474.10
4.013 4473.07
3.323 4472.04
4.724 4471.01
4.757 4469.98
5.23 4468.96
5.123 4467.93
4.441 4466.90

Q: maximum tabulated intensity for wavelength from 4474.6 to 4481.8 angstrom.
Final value 5.231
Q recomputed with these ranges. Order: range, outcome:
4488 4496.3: 5.361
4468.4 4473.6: 5.23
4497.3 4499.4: 5.348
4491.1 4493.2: 4.127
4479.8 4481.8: 5.105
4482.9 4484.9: 4.115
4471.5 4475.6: 5.107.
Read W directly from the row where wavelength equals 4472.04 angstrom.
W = 3.323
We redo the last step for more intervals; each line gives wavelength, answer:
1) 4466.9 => 4.441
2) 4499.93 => 5.512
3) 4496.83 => 4.636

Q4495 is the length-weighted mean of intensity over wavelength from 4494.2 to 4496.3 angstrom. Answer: 4.2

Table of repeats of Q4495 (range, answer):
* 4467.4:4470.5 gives 5.04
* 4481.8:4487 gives 4.25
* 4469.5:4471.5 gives 4.74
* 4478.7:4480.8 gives 4.35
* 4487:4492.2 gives 4.8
